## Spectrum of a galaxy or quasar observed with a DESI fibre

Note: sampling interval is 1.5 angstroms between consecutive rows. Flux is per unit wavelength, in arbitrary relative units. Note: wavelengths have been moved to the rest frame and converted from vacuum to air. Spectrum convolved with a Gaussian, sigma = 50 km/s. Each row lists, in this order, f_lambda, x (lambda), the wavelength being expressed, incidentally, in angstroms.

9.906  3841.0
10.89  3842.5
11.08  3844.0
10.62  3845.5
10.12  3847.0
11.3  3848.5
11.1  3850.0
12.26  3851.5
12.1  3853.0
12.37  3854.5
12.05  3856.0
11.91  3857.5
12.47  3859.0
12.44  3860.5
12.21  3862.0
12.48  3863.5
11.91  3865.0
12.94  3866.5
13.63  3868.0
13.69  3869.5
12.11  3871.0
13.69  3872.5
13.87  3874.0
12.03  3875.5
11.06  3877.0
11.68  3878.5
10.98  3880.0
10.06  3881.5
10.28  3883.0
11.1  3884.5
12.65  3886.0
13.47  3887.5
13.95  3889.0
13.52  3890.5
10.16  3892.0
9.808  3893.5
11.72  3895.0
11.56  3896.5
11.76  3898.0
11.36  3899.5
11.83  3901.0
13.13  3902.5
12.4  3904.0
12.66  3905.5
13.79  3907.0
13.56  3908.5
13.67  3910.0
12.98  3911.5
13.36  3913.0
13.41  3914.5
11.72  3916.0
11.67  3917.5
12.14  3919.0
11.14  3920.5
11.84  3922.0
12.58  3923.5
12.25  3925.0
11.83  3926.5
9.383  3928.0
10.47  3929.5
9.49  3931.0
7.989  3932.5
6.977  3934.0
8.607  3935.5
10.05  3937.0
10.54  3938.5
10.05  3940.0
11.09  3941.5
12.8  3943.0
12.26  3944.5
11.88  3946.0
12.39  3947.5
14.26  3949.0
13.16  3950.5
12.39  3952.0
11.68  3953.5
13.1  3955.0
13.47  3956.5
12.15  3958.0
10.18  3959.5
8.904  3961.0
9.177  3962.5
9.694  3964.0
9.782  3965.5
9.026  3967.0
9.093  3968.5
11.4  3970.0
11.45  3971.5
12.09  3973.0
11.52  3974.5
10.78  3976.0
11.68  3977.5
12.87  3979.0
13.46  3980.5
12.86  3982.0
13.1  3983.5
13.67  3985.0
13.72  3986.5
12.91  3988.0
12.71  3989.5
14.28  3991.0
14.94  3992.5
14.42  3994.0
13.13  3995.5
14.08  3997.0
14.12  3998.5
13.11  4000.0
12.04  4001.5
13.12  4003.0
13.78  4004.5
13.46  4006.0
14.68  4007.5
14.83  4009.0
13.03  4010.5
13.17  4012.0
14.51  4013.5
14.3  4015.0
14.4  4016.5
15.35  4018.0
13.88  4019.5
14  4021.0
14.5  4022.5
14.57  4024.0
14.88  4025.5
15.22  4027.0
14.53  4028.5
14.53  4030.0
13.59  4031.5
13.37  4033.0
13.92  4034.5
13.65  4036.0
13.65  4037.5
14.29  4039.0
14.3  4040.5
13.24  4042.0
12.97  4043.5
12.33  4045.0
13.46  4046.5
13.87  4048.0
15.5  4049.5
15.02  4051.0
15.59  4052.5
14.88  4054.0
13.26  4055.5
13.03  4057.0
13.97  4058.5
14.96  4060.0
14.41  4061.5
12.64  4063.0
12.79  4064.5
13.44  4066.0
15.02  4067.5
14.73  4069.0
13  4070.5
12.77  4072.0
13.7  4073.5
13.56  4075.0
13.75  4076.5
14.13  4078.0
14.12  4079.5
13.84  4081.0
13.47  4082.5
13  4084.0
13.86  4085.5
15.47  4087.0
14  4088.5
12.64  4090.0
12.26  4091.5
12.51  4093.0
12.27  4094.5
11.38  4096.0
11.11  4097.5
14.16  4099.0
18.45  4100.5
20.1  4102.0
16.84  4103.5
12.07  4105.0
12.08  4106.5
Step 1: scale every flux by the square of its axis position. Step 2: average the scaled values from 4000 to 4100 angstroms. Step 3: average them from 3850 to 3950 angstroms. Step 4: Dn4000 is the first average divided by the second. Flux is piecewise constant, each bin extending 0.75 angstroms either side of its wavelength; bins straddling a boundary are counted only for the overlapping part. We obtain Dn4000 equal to 1.3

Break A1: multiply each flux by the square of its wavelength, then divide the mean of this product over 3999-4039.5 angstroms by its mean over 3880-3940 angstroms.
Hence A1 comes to 1.28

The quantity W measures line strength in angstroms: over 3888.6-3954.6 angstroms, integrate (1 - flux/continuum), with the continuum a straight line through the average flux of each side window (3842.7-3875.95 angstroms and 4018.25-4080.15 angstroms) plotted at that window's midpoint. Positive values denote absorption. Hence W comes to 5.5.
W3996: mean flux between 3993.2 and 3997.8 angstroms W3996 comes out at 13.9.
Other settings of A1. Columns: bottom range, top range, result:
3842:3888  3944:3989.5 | 1.04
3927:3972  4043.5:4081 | 1.37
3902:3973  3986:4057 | 1.28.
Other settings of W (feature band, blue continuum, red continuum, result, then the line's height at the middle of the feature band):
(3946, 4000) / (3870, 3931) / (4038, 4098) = 2.15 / 12.7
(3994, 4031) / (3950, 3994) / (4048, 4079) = -3.45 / 12.9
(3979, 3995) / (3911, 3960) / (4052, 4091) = -1.53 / 12.4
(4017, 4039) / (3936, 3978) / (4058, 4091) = -2.56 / 12.8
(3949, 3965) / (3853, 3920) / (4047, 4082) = 1.80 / 13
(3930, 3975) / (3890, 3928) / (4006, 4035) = 7.29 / 13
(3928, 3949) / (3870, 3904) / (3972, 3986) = 3.03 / 12.2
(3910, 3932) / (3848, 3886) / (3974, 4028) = 1.65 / 12.7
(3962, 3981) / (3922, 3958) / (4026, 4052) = 1.94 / 12.1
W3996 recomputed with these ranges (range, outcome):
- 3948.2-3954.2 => 12.9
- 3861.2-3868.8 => 12.6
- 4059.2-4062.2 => 14.7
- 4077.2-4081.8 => 14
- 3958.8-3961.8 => 9.53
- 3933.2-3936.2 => 7.78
